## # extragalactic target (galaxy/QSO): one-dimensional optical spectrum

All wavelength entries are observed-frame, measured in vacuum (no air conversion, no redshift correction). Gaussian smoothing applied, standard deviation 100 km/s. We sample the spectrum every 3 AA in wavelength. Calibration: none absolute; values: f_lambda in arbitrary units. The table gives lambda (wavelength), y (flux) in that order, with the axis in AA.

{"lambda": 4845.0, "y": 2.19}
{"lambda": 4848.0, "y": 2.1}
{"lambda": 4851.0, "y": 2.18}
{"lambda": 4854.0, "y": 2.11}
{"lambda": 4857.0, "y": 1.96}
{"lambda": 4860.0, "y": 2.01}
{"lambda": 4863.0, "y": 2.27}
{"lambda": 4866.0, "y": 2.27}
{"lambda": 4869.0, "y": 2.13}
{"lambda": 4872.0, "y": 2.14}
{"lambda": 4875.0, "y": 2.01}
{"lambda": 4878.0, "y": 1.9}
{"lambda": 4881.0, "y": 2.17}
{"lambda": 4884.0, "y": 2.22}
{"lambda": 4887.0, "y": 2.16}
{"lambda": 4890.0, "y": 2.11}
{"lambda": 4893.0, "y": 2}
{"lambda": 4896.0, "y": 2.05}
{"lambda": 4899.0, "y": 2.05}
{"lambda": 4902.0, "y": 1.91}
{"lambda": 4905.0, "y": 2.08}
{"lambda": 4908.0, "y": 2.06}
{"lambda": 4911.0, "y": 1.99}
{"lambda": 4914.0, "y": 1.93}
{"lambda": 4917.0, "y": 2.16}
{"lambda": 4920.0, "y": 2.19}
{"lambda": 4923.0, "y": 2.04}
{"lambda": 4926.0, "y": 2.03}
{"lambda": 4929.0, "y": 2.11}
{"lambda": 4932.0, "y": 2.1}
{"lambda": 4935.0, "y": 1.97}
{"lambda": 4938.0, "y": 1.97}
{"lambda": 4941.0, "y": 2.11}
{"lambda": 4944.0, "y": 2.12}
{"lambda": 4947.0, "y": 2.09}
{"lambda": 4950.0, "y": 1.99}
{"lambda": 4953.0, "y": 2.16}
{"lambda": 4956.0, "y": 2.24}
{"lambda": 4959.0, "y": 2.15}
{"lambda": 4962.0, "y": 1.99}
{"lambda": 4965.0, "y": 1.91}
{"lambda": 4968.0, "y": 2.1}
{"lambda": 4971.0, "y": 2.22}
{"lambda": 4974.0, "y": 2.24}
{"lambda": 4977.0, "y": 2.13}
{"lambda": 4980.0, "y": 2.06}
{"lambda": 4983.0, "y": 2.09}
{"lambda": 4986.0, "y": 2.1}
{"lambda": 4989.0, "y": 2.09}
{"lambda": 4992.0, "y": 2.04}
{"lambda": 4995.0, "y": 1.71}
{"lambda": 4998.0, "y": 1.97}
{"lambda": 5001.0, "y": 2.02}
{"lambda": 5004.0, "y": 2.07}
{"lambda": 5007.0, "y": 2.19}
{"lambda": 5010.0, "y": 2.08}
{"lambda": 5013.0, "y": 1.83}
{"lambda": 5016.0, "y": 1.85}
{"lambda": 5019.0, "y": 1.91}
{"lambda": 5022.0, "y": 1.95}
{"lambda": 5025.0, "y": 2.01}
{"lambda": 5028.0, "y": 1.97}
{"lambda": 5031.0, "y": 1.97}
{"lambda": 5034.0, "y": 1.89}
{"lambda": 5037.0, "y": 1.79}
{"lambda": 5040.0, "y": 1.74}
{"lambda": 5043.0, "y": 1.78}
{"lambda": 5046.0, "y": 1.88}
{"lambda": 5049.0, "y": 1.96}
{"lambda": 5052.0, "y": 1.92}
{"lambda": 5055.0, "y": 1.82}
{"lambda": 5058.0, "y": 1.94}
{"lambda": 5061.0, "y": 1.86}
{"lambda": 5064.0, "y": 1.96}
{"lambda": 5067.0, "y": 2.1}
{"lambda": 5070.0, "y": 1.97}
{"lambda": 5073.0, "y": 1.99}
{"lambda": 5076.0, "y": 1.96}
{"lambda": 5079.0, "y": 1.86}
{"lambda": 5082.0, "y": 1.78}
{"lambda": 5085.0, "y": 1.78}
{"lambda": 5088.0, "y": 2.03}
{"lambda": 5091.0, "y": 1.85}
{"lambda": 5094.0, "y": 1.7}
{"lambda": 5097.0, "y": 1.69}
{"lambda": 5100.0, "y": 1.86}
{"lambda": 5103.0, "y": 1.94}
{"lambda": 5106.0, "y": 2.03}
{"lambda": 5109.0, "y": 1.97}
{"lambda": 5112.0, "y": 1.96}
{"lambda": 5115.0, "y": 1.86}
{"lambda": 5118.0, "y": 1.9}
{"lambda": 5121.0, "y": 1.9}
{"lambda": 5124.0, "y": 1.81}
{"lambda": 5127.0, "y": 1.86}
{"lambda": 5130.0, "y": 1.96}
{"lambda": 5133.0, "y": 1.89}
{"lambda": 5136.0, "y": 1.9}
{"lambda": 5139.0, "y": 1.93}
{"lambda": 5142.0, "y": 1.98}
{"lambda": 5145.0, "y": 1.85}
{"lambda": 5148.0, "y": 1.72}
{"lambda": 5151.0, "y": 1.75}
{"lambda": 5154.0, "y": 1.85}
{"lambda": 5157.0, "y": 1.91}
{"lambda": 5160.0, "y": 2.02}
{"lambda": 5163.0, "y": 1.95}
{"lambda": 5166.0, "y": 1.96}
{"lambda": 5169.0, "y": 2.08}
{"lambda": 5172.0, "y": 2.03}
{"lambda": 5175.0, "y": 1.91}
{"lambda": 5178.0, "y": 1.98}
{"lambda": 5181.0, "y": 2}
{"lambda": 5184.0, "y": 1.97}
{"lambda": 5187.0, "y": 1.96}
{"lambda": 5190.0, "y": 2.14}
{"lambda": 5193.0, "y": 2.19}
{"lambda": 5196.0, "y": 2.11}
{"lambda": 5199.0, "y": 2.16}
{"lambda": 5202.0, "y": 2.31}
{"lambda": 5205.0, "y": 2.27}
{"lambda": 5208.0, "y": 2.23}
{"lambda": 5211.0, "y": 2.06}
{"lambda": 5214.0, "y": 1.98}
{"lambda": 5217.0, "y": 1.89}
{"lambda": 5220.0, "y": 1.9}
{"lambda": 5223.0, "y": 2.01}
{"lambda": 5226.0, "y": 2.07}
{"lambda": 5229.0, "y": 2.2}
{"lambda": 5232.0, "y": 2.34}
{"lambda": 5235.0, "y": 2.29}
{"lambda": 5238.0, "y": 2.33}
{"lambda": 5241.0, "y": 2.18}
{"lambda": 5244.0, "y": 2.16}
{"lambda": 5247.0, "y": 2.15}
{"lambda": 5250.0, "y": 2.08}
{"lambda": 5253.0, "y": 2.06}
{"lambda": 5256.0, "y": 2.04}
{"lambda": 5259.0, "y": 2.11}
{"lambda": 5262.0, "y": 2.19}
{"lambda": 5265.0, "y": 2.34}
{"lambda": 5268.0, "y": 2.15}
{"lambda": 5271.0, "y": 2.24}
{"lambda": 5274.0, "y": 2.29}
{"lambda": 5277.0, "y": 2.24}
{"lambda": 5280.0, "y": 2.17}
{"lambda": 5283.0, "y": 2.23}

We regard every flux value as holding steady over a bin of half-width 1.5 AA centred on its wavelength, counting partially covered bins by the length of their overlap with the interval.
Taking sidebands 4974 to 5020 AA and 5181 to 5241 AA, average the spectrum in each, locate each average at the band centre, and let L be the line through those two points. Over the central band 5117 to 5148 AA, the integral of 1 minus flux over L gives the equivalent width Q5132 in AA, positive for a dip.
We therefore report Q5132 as 2.9 AA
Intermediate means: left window 2.02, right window 2.12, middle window 1.89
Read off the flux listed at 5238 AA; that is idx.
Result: 2.33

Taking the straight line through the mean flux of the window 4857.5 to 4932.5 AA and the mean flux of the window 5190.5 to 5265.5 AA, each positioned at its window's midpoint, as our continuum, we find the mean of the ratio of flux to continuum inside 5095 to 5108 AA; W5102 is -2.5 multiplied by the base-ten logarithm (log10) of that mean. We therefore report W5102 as 0.13 mag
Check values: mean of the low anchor 2.08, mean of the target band 1.88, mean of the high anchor 2.14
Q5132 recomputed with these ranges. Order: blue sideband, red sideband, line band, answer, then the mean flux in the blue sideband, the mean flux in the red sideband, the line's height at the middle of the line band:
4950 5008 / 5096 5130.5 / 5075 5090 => 0.5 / 2.07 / 1.9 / 1.94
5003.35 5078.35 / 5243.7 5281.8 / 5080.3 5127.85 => 3.1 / 1.93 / 2.17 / 2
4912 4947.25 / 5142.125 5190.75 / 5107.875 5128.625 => 0.8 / 2.07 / 1.94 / 1.97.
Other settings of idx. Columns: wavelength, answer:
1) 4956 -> 2.24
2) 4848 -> 2.1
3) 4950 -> 1.99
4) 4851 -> 2.18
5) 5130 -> 1.96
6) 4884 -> 2.22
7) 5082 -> 1.78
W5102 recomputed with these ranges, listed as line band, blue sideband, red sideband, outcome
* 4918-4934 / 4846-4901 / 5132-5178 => -0.01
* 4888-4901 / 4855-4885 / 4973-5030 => 0.02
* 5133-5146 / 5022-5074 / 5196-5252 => 0.07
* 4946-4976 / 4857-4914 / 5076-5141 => -0.05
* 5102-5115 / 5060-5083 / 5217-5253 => 0.01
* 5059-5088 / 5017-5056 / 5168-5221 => 0.00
